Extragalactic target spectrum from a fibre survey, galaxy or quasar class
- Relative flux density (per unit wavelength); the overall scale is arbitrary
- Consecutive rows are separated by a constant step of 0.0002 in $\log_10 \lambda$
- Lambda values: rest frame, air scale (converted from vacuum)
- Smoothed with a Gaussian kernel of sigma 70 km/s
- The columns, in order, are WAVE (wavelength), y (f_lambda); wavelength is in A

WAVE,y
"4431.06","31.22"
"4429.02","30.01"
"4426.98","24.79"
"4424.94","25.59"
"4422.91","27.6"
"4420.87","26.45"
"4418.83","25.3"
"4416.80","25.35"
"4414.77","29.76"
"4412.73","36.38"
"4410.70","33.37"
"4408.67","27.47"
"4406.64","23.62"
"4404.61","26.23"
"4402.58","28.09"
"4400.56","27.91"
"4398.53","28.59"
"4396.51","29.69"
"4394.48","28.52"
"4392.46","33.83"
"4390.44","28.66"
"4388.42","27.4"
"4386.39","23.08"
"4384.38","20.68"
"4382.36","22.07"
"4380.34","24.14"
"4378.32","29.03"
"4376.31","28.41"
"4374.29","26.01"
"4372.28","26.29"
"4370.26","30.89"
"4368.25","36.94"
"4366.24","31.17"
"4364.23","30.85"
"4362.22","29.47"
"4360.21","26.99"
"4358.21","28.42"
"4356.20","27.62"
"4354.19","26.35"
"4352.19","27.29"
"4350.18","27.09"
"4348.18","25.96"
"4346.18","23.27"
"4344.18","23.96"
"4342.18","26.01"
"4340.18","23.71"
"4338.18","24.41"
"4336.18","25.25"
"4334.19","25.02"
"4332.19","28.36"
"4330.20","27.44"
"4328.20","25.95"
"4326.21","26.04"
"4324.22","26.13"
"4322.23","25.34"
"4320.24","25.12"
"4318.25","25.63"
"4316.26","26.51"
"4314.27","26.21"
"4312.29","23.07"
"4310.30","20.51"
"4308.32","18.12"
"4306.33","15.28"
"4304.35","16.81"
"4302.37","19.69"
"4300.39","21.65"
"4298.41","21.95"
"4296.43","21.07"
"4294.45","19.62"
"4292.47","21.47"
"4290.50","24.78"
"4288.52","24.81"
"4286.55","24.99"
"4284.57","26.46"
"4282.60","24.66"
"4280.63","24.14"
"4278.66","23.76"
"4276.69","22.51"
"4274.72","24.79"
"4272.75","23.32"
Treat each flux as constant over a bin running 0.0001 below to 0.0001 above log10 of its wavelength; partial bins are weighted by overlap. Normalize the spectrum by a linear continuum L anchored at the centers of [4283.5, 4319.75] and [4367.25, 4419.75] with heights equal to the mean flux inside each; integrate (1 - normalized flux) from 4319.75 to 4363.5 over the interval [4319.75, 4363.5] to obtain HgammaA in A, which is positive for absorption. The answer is -2.62 A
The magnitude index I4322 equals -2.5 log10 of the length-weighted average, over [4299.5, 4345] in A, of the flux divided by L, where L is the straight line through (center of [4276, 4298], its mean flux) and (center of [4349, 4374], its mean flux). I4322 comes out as 0.103 mag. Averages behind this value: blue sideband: 23.4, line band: 23.8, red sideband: 29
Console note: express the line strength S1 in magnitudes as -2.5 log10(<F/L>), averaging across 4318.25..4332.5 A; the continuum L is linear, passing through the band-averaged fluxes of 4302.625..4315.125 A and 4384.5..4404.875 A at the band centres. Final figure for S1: -0.22 mag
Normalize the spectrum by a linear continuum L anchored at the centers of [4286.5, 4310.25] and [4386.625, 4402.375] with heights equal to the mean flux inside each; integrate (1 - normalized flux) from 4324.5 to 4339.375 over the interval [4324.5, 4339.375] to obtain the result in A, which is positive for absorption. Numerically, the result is -1.59 A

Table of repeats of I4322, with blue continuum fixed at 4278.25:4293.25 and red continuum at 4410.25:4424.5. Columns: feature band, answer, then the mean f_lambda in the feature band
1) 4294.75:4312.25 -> 0.27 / 19.6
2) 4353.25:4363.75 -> -0.04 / 27.9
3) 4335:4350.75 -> 0.06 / 24.9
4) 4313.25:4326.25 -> -0.01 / 25.8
